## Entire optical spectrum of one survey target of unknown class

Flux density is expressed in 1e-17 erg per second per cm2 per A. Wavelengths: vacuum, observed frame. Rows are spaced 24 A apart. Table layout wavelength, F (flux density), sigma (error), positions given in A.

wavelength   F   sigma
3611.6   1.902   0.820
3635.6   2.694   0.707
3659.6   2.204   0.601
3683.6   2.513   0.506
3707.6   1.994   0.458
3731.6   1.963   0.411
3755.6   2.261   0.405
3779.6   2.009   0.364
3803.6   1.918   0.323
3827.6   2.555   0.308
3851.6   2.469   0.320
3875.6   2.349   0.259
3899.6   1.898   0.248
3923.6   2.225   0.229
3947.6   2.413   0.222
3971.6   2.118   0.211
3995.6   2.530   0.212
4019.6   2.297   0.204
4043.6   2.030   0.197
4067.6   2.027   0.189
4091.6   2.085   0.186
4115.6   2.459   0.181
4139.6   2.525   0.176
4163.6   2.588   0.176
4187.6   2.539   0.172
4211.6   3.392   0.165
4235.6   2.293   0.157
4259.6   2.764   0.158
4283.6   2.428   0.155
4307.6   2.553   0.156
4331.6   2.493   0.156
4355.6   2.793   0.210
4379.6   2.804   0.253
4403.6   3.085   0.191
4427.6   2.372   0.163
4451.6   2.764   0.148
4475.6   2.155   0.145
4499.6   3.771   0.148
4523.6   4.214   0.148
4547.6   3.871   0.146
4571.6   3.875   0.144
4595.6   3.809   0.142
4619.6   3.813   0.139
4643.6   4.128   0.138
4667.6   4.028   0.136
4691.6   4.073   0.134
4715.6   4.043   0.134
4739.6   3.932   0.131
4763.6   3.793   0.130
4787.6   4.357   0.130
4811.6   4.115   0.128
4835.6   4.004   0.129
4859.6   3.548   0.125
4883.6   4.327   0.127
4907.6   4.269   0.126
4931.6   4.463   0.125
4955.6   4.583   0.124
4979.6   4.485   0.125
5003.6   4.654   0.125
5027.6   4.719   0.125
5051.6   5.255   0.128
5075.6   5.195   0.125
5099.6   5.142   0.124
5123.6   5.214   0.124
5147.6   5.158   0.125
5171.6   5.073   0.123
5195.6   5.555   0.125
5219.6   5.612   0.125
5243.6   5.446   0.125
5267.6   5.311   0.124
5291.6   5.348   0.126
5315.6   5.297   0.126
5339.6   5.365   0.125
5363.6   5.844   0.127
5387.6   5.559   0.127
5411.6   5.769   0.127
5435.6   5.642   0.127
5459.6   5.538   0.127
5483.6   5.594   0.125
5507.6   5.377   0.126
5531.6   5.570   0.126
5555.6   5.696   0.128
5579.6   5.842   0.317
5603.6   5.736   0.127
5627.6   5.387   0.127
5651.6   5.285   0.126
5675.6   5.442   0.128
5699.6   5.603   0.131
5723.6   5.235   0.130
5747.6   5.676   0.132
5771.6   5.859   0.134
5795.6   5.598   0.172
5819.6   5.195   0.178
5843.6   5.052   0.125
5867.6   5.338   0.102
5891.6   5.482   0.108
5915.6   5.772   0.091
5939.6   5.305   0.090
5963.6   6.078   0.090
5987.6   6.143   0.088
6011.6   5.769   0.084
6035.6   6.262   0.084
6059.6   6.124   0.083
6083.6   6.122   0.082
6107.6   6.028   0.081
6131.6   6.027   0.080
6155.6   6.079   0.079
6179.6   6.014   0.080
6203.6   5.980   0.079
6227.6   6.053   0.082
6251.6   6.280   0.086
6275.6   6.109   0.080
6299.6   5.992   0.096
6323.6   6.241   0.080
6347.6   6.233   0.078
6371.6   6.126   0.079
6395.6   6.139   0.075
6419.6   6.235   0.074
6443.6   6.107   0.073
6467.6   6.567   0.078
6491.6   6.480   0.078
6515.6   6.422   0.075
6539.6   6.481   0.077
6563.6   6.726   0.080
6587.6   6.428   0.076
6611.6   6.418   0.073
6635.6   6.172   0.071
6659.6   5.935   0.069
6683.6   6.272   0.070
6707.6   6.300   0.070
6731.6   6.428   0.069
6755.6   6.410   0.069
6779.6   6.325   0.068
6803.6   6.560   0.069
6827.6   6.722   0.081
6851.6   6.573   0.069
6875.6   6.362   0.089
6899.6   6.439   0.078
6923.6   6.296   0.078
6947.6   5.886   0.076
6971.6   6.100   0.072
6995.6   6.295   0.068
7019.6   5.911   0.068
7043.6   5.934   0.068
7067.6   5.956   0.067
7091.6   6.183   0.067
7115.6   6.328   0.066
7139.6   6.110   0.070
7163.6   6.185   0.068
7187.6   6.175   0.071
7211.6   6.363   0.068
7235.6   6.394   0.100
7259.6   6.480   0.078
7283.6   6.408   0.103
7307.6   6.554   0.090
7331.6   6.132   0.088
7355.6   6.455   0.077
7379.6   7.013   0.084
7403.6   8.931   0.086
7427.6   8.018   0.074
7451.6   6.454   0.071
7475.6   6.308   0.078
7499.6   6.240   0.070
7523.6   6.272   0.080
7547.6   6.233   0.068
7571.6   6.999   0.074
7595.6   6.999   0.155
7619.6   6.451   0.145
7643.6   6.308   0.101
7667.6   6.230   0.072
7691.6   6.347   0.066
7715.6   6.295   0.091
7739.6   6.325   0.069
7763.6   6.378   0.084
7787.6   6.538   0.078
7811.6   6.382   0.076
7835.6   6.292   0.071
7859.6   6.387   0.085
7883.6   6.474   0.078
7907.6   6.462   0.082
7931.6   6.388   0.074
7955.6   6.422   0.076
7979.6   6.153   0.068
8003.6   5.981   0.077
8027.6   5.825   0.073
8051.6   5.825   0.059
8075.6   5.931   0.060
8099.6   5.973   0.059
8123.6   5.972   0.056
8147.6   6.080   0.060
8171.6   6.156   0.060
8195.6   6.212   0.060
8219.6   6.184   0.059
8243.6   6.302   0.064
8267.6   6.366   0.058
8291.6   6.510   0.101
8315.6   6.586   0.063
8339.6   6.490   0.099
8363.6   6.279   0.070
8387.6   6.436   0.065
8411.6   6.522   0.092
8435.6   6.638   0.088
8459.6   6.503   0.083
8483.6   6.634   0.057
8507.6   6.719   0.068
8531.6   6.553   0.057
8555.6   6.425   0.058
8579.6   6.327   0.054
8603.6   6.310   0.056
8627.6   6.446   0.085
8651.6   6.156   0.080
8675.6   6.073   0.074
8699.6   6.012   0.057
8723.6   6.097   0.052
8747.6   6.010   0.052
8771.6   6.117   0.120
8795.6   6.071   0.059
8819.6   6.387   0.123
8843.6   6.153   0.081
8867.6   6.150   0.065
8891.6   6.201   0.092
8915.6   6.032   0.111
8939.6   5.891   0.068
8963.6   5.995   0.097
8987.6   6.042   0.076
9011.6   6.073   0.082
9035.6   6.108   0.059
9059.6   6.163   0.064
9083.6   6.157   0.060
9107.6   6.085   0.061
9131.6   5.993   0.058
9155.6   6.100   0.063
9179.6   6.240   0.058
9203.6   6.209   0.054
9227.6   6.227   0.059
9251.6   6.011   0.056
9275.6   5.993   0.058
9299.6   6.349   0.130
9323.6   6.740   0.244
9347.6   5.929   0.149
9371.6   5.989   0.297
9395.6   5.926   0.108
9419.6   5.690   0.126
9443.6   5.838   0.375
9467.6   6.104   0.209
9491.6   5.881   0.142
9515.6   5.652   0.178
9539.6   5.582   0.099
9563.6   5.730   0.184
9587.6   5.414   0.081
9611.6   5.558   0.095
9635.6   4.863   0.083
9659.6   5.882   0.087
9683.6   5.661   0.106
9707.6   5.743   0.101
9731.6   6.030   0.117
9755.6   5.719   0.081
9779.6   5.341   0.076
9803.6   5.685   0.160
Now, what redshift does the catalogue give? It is 0.13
